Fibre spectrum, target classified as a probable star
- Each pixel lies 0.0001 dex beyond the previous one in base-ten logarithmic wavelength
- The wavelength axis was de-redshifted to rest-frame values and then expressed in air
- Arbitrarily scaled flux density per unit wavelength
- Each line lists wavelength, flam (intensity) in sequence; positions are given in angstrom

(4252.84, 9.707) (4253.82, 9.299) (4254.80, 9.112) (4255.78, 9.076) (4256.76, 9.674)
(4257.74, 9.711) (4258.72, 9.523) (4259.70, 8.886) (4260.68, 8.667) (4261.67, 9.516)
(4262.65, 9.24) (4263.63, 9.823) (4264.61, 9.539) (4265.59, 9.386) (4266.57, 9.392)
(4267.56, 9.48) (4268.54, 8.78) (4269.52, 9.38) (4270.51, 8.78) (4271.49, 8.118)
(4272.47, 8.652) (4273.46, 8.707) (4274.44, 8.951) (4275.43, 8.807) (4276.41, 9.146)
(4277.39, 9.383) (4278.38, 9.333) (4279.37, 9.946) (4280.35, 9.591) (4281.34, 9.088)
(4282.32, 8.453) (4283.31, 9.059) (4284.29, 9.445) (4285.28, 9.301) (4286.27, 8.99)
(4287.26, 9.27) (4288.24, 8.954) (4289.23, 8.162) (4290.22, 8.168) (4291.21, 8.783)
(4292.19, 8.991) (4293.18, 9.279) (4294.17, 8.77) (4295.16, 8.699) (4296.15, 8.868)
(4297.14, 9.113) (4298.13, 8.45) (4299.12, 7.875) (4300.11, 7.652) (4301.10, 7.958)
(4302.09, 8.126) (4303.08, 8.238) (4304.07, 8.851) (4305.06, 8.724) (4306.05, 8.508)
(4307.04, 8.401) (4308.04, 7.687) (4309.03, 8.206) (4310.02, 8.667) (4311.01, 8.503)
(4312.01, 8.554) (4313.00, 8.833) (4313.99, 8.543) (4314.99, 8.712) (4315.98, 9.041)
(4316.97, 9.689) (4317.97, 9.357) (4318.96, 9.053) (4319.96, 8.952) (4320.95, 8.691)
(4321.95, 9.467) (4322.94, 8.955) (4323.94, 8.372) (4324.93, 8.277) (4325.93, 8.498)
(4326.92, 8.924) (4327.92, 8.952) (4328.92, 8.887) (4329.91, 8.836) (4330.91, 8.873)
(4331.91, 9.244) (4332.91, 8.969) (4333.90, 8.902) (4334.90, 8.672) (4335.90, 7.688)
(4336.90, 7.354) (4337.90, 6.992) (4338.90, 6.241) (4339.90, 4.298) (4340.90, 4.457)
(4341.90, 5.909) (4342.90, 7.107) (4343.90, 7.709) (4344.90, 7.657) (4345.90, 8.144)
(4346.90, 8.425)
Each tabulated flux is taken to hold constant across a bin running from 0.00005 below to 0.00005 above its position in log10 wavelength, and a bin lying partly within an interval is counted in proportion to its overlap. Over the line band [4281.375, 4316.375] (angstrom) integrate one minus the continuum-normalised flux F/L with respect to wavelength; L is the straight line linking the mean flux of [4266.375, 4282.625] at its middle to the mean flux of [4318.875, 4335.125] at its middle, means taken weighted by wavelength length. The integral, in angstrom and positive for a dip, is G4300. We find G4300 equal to 1.3 angstrom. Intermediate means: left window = 9.06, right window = 8.85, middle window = 8.63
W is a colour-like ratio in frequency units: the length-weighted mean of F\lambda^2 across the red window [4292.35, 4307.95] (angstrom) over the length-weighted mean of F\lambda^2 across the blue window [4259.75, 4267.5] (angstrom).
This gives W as 0.92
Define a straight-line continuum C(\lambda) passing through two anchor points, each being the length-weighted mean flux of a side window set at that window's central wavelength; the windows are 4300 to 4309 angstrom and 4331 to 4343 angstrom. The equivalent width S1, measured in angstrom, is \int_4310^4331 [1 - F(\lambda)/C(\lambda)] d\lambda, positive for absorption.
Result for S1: -3.0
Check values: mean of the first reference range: 8.26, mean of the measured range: 8.85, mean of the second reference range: 7.21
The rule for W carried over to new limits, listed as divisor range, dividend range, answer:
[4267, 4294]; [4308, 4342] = 0.94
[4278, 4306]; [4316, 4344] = 0.94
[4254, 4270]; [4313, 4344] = 0.91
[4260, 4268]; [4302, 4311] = 0.92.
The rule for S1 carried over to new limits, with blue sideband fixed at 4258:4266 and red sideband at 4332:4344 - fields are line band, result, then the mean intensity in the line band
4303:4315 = -0.85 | 8.49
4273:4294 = -0.83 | 9.04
